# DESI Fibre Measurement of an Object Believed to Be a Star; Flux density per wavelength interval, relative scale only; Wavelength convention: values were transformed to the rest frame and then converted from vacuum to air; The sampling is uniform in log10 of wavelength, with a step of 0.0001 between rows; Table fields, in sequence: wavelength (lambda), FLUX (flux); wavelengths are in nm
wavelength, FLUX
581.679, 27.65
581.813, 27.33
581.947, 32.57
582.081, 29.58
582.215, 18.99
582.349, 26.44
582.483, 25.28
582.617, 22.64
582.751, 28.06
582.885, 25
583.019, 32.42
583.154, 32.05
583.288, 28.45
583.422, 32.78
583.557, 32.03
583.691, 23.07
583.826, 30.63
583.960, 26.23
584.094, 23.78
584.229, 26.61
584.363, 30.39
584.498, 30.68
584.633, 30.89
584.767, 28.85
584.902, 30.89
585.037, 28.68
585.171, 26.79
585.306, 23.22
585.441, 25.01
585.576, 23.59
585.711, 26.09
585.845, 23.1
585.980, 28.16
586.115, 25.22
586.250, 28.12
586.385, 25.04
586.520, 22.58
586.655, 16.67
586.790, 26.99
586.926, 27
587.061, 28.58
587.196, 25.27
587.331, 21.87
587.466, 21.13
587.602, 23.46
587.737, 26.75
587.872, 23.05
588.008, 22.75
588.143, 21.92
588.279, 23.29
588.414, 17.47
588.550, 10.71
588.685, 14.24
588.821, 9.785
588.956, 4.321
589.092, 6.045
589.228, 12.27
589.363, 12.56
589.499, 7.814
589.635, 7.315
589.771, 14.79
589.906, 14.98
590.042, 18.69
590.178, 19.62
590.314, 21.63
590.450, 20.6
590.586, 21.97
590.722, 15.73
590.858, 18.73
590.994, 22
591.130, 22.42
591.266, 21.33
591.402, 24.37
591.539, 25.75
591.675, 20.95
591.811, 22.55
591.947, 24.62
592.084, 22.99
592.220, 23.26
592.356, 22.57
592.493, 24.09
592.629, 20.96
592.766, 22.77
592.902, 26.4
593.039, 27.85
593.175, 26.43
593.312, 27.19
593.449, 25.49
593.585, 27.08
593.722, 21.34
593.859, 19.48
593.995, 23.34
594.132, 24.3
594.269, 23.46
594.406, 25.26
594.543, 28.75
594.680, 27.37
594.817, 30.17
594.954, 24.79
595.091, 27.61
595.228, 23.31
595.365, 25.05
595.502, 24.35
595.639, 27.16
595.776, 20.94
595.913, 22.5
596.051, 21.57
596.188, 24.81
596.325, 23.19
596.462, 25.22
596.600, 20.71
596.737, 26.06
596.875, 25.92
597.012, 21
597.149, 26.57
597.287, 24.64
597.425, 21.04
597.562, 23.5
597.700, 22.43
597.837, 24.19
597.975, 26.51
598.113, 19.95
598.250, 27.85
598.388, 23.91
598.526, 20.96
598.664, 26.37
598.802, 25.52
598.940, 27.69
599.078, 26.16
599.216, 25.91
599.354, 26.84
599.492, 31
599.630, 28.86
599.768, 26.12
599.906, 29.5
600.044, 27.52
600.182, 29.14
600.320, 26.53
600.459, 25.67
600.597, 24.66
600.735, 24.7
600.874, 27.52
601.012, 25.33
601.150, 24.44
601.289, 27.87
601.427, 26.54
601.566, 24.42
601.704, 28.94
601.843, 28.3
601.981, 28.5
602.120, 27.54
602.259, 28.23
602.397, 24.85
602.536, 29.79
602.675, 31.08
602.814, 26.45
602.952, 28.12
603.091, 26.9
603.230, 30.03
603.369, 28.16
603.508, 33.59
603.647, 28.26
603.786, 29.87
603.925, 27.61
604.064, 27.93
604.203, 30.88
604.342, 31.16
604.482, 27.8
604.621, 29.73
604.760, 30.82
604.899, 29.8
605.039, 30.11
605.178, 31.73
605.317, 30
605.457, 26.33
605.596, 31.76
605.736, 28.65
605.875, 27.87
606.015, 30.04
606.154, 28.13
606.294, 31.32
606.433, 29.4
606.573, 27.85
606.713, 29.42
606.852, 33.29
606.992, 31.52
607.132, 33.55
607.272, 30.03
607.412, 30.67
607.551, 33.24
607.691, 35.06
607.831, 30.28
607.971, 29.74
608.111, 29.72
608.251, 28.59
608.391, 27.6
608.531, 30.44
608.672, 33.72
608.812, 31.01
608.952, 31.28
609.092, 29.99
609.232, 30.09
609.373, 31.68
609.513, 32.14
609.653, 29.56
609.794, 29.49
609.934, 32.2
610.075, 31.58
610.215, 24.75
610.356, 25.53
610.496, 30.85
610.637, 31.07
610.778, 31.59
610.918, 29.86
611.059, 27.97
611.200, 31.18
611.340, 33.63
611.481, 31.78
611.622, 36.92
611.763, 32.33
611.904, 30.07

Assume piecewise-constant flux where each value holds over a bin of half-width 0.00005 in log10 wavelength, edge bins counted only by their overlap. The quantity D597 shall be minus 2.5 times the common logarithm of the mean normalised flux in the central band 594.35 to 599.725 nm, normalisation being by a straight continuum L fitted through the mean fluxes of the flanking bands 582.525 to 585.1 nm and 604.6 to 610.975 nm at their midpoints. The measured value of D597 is 0.18 mag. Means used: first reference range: 28.6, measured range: 25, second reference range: 30.3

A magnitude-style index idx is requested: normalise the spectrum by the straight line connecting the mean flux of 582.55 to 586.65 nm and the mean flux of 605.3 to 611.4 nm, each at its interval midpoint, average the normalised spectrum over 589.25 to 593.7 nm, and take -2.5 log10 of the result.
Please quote 0.32 mag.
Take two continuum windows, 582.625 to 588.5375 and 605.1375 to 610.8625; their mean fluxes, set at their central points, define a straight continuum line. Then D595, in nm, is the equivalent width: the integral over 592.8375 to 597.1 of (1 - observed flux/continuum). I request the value 0.46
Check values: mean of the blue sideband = 26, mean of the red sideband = 30.3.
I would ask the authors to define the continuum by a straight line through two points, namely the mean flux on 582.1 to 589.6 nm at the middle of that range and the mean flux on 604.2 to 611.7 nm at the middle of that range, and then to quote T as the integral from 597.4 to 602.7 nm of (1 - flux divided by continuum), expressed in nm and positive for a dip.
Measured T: 0.32 nm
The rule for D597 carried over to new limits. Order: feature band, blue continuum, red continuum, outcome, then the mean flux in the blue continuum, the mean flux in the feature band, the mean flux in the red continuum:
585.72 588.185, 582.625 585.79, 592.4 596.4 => 0.11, 28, 24.4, 24.7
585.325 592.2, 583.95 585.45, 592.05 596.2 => 0.29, 27.8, 20.3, 24.6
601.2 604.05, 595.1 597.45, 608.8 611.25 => -0.06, 23.9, 28.2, 30.1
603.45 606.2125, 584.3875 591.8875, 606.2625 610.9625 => -0.03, 21.2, 29.6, 30.5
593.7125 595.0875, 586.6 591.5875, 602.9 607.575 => -0.12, 18.7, 25.1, 29.8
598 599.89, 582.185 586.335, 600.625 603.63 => 0.06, 27.3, 26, 27.7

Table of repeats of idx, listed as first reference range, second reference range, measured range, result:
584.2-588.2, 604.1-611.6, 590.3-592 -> 0.22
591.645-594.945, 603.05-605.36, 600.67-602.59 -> 0.06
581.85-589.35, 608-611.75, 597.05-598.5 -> 0.15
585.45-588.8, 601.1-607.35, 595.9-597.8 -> 0.12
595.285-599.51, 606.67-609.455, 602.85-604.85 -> -0.03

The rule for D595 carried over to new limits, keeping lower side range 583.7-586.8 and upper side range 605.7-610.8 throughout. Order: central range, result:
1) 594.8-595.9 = 0.12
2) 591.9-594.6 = 0.33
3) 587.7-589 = 0.46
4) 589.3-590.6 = 0.55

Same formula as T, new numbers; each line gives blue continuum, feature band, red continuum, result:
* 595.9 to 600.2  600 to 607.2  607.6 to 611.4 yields -0.25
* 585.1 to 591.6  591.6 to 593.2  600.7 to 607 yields -0.09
